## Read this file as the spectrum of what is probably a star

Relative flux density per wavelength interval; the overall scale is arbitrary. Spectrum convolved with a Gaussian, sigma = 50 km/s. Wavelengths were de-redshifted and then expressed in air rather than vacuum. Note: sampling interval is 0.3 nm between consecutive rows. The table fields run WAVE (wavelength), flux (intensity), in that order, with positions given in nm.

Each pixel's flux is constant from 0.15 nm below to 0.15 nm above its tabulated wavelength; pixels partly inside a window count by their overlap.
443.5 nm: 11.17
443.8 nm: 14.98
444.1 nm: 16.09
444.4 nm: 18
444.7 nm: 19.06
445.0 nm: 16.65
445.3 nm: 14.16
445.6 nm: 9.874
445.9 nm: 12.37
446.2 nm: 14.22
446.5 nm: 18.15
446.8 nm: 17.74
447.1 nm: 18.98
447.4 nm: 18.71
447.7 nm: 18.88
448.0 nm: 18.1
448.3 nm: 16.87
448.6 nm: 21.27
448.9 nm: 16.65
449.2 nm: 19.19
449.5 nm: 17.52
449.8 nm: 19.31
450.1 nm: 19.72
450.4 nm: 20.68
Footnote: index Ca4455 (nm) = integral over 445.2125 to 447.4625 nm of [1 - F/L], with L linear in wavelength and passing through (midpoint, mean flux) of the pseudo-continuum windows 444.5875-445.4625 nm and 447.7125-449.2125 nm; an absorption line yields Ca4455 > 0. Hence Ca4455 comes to 0.23 nm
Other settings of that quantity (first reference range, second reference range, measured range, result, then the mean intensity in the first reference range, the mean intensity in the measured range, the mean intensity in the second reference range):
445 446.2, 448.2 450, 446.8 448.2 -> -0.22 nm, 13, 18.5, 18.5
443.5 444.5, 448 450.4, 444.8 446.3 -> 0.26 nm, 15.5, 13.6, 18.7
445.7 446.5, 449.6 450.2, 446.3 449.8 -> -0.36 nm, 14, 18.4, 19.3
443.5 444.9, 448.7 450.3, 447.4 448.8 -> -0.05 nm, 16.4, 18.7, 18.6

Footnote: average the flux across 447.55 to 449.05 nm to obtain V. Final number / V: 18.4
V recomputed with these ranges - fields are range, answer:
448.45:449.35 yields 19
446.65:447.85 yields 18.6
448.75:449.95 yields 18.2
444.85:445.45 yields 15.4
